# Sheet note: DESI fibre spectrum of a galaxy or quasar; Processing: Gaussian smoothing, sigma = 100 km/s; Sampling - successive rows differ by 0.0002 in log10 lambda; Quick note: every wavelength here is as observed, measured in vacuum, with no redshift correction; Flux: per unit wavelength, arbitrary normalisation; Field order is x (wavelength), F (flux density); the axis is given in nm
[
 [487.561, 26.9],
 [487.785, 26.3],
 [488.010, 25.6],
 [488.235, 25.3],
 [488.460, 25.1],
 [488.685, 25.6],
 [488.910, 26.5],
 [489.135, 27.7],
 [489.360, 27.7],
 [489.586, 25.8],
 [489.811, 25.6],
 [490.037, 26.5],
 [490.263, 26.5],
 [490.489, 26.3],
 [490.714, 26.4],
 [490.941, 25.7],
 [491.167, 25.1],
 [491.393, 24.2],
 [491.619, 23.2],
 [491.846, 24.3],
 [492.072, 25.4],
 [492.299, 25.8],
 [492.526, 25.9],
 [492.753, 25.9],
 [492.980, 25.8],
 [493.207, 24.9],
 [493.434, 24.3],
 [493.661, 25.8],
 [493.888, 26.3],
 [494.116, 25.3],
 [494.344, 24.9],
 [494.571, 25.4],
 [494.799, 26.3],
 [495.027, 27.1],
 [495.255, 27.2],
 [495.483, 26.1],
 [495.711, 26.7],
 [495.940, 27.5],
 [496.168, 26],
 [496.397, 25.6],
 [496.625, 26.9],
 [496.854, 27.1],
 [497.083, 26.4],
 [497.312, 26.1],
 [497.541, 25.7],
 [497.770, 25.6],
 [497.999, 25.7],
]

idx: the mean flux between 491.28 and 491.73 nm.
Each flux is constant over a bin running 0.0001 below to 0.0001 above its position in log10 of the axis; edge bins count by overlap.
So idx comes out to 23.7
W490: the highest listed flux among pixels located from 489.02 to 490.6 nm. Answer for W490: 27.7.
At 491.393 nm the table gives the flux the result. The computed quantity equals 24.2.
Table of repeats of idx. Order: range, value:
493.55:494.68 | 25.5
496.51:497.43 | 26.6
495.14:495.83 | 26.7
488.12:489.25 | 26.1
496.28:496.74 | 26.2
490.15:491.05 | 26.2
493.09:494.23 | 25.3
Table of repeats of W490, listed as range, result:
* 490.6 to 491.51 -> 26.4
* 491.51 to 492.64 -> 25.9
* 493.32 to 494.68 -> 26.3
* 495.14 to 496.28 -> 27.5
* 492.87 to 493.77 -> 25.8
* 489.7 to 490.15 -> 26.5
